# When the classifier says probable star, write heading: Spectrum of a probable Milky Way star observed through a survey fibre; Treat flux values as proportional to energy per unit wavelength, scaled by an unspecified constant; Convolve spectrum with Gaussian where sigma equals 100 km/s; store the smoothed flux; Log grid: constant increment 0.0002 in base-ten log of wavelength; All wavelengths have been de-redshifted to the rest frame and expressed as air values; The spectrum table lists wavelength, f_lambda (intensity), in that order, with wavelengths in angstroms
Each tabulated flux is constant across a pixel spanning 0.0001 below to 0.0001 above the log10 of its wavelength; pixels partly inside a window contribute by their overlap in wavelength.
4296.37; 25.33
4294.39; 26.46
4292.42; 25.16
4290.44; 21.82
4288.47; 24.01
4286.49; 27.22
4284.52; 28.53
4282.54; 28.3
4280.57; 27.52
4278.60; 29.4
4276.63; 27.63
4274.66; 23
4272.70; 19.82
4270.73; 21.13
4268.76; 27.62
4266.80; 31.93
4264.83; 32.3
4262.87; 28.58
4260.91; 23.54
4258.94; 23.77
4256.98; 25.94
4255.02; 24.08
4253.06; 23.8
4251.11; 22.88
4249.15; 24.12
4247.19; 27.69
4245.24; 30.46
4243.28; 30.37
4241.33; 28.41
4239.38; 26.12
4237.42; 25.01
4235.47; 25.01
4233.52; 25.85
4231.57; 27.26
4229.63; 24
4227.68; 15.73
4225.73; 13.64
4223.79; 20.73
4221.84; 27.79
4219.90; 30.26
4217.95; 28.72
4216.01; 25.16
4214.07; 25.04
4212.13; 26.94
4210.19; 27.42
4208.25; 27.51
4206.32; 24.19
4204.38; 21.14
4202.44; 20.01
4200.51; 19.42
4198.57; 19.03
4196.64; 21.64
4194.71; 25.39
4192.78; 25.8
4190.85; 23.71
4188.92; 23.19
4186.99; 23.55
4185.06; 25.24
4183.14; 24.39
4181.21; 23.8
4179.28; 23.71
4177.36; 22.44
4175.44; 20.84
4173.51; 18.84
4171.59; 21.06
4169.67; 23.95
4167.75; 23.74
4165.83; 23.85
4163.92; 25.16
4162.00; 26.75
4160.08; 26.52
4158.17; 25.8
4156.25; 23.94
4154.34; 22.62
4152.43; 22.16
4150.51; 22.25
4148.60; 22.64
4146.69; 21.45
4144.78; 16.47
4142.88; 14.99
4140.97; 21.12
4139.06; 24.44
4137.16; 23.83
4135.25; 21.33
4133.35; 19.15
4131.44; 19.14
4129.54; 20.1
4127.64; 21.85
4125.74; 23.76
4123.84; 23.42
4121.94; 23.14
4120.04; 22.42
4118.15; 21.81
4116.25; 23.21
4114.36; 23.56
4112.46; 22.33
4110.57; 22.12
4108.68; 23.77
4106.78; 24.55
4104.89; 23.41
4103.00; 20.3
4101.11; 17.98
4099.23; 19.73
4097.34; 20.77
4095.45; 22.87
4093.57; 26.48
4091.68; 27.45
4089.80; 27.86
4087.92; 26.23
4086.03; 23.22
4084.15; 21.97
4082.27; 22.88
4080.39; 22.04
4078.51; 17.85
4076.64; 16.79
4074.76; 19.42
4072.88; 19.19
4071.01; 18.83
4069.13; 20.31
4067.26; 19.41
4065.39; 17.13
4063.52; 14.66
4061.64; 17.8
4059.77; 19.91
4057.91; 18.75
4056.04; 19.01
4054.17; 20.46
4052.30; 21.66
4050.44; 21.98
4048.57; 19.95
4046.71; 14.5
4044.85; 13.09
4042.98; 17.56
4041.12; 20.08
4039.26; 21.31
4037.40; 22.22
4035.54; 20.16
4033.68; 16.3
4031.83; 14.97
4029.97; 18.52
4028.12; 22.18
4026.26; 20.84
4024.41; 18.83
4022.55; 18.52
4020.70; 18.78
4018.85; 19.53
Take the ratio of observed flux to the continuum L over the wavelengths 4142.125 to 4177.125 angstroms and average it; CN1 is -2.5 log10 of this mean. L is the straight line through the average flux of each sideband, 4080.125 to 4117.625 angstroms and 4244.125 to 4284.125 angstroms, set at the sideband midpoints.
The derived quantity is 0.086 mag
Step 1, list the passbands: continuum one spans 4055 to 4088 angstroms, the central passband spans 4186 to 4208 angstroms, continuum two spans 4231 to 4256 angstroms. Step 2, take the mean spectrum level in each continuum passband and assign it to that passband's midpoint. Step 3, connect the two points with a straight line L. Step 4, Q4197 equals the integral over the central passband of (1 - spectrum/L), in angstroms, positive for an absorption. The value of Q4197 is 1.61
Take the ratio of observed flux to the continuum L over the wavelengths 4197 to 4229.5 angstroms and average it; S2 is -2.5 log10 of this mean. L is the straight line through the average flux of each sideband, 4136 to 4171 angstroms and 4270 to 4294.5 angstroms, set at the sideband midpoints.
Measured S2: 0.034 mag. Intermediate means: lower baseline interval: 22.8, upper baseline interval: 25.4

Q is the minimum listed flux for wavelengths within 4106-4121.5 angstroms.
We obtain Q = 21.81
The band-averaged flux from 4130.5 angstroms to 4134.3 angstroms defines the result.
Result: 19.1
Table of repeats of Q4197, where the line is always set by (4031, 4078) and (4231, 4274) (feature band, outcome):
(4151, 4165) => -1.3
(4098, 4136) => -1.6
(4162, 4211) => 0.8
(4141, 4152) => 1.1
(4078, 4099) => -3.9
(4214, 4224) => -0.8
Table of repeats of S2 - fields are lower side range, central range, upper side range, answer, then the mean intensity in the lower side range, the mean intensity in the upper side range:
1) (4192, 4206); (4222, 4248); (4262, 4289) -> -0.02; 21.8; 27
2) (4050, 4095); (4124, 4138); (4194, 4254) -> 0.05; 20.9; 24.5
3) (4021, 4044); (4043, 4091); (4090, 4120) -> 0.06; 19.2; 22.8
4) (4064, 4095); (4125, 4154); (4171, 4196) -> 0.08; 21.6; 23.2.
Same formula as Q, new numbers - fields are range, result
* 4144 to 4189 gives 16.47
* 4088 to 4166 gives 14.99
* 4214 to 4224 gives 20.73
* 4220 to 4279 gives 13.64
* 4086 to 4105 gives 17.98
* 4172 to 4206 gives 18.84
